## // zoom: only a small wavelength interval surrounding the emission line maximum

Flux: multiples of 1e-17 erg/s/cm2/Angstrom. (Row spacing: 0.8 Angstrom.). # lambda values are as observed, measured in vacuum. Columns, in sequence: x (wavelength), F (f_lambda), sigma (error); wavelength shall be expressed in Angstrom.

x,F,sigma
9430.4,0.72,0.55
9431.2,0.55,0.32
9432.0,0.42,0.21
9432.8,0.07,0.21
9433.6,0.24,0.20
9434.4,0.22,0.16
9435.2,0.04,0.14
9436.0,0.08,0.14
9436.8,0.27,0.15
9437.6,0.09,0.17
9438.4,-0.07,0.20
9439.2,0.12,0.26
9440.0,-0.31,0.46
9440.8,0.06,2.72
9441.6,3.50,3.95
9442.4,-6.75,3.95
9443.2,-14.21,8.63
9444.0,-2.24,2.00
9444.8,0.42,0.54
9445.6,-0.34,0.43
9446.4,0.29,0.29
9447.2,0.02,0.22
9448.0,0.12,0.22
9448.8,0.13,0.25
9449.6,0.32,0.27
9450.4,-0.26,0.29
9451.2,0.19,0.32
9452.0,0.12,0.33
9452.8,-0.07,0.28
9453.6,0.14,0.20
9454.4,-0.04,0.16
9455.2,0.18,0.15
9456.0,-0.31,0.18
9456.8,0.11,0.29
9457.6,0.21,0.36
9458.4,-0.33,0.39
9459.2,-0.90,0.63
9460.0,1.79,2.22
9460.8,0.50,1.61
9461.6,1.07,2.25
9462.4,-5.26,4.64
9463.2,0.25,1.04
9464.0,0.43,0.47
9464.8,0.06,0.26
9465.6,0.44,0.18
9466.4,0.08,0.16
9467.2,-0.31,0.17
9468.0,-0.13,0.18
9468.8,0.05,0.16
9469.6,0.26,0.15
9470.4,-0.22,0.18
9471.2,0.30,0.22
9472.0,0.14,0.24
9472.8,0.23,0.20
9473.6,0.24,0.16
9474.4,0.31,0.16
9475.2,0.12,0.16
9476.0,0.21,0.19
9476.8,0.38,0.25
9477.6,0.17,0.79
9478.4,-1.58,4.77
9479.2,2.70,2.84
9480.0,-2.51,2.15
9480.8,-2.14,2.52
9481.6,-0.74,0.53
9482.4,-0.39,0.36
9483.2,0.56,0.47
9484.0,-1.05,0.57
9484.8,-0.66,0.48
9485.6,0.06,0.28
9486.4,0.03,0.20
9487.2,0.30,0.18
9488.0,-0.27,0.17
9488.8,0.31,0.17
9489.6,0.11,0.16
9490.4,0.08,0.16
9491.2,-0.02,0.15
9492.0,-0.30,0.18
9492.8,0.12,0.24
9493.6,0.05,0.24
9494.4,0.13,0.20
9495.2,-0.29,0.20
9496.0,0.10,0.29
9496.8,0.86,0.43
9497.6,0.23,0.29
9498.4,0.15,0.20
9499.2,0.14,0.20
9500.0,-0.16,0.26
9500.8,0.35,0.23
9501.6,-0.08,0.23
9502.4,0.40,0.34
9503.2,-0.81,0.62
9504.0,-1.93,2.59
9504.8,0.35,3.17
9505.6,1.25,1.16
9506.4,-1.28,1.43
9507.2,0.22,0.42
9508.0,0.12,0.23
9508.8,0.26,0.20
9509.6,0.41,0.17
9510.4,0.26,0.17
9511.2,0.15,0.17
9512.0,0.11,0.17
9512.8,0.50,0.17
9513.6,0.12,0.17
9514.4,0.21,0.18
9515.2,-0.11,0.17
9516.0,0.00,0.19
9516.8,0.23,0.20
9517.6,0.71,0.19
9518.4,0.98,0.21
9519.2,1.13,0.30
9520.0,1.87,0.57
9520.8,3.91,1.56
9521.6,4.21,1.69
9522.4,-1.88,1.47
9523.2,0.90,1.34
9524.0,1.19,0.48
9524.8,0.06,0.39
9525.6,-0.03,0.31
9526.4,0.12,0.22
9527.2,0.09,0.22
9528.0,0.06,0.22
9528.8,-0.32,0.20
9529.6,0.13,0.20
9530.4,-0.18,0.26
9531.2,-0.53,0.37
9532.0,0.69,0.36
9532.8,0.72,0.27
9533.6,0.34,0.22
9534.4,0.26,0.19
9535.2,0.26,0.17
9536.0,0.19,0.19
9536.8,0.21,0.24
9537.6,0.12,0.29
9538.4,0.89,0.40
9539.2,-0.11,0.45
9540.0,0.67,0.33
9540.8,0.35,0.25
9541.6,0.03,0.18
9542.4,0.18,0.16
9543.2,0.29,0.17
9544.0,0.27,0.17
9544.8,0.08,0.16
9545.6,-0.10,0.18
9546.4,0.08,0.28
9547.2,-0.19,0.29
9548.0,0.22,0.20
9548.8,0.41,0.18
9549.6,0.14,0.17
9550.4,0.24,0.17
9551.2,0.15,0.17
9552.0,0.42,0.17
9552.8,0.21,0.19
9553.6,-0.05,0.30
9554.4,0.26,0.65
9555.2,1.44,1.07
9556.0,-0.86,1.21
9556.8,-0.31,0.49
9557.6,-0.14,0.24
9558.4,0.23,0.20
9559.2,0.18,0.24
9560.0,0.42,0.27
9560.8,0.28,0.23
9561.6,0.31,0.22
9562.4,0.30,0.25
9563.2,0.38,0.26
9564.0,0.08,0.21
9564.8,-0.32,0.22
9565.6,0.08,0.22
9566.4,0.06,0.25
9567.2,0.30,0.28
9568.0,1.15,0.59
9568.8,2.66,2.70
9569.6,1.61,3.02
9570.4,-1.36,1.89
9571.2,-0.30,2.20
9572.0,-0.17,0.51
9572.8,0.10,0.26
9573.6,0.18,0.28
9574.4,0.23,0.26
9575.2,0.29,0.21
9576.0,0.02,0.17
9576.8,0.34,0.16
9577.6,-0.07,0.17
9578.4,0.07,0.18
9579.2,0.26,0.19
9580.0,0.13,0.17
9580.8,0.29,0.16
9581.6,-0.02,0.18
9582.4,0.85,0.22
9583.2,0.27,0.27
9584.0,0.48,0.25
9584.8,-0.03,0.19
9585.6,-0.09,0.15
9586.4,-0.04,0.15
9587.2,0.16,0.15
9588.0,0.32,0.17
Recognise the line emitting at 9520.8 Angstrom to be [O III] 5007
